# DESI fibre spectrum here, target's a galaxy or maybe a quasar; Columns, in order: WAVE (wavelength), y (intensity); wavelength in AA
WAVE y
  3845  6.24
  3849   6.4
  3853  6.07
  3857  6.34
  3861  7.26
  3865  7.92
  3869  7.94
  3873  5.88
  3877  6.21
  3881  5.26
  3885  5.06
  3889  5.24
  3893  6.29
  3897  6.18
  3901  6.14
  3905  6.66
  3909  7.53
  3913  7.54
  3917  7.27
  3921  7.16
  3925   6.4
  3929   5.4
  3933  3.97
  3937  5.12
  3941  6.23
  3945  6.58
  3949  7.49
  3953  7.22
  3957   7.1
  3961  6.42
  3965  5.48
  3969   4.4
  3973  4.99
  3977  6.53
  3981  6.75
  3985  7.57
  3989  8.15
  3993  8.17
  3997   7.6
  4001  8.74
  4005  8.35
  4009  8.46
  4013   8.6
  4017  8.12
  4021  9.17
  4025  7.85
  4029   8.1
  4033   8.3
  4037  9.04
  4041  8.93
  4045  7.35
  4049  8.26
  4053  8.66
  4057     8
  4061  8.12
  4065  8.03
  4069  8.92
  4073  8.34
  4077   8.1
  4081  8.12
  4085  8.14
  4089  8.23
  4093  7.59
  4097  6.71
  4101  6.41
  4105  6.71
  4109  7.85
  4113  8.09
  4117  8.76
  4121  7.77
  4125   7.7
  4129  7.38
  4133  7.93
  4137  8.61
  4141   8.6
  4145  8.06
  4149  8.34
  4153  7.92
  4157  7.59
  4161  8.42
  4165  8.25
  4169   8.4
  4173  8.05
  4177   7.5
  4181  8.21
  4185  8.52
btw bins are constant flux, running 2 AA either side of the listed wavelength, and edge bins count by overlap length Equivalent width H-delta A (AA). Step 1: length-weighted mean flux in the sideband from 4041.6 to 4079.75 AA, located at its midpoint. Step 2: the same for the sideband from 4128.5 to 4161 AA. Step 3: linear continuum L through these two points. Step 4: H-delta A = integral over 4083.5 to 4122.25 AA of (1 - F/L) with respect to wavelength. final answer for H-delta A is 2.6 AA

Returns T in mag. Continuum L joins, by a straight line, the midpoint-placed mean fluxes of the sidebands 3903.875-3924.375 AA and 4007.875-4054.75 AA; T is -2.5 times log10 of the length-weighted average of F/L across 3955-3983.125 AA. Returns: 0.29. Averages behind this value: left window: 7.2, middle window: 5.96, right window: 8.4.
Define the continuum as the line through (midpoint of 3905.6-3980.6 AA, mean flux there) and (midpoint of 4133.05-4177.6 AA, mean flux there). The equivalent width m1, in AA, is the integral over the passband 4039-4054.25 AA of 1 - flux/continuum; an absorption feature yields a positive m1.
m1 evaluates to -2.3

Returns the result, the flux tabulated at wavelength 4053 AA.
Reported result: 8.66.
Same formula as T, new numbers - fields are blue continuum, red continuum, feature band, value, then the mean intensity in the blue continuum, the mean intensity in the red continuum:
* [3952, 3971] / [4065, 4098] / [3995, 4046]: -0.189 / 6.07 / 8.06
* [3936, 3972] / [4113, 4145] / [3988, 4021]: -0.226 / 6.22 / 8.1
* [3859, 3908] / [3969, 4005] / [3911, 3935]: 0.064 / 6.36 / 7.21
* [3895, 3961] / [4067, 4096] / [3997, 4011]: -0.148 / 6.5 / 8.15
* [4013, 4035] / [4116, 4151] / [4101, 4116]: 0.095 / 8.33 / 8.11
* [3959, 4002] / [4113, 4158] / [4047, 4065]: -0.117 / 6.75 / 8.07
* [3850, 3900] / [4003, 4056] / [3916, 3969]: 0.163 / 6.3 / 8.39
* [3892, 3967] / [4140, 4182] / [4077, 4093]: -0.073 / 6.43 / 8.11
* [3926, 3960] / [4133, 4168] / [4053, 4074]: -0.134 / 6.15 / 8.21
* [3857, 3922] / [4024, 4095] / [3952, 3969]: 0.161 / 6.58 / 8.23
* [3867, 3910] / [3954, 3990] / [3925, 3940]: 0.218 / 6.19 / 6.35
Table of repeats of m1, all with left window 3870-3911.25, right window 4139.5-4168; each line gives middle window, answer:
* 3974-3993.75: -1.2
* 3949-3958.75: -0.9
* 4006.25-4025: -3.7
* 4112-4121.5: -0.5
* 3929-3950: 2.4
